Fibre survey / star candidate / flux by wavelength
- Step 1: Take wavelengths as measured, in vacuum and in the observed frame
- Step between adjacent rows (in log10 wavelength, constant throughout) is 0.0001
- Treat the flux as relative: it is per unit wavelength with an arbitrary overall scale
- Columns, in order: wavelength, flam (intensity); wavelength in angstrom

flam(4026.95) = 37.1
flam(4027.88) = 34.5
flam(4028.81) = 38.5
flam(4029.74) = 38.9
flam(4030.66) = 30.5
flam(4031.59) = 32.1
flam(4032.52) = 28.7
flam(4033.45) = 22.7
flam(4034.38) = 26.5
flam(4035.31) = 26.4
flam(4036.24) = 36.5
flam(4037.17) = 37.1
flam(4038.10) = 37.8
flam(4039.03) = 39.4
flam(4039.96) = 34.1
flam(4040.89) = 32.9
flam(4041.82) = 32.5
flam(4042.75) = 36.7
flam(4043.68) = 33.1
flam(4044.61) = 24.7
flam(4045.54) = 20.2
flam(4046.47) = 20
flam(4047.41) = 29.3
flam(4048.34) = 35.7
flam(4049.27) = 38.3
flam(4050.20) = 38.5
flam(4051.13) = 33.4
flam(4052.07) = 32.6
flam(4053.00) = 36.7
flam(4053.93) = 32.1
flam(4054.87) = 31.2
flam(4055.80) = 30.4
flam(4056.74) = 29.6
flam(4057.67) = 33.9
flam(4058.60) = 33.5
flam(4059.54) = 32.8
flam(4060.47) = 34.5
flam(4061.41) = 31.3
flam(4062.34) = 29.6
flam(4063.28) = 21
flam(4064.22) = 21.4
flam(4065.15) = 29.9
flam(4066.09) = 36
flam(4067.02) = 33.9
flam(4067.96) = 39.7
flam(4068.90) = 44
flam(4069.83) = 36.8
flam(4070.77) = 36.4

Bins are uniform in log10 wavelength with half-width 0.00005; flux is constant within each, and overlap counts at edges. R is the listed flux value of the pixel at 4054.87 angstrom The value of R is 31.2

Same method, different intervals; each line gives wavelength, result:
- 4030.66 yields 30.5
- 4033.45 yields 22.7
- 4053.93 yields 32.1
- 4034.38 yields 26.5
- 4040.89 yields 32.9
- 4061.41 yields 31.3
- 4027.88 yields 34.5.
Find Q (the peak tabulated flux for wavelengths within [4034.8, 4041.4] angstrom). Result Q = 39.4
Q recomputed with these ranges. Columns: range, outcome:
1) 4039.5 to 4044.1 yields 36.7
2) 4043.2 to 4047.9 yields 33.1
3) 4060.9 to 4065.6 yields 31.3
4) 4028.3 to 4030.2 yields 38.9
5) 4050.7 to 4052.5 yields 33.4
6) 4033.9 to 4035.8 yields 26.5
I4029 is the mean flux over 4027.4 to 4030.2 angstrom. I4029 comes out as 37.2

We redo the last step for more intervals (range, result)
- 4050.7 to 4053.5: 34.2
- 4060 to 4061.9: 32.9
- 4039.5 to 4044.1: 33.9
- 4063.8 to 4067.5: 30.5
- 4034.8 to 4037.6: 33.2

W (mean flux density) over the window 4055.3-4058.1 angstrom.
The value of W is 31.3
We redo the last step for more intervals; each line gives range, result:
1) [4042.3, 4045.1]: 31.4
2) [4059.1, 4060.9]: 33.7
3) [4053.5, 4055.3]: 31.5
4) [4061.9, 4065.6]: 25.4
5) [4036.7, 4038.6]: 37.5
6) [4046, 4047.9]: 24.7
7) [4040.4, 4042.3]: 32.8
